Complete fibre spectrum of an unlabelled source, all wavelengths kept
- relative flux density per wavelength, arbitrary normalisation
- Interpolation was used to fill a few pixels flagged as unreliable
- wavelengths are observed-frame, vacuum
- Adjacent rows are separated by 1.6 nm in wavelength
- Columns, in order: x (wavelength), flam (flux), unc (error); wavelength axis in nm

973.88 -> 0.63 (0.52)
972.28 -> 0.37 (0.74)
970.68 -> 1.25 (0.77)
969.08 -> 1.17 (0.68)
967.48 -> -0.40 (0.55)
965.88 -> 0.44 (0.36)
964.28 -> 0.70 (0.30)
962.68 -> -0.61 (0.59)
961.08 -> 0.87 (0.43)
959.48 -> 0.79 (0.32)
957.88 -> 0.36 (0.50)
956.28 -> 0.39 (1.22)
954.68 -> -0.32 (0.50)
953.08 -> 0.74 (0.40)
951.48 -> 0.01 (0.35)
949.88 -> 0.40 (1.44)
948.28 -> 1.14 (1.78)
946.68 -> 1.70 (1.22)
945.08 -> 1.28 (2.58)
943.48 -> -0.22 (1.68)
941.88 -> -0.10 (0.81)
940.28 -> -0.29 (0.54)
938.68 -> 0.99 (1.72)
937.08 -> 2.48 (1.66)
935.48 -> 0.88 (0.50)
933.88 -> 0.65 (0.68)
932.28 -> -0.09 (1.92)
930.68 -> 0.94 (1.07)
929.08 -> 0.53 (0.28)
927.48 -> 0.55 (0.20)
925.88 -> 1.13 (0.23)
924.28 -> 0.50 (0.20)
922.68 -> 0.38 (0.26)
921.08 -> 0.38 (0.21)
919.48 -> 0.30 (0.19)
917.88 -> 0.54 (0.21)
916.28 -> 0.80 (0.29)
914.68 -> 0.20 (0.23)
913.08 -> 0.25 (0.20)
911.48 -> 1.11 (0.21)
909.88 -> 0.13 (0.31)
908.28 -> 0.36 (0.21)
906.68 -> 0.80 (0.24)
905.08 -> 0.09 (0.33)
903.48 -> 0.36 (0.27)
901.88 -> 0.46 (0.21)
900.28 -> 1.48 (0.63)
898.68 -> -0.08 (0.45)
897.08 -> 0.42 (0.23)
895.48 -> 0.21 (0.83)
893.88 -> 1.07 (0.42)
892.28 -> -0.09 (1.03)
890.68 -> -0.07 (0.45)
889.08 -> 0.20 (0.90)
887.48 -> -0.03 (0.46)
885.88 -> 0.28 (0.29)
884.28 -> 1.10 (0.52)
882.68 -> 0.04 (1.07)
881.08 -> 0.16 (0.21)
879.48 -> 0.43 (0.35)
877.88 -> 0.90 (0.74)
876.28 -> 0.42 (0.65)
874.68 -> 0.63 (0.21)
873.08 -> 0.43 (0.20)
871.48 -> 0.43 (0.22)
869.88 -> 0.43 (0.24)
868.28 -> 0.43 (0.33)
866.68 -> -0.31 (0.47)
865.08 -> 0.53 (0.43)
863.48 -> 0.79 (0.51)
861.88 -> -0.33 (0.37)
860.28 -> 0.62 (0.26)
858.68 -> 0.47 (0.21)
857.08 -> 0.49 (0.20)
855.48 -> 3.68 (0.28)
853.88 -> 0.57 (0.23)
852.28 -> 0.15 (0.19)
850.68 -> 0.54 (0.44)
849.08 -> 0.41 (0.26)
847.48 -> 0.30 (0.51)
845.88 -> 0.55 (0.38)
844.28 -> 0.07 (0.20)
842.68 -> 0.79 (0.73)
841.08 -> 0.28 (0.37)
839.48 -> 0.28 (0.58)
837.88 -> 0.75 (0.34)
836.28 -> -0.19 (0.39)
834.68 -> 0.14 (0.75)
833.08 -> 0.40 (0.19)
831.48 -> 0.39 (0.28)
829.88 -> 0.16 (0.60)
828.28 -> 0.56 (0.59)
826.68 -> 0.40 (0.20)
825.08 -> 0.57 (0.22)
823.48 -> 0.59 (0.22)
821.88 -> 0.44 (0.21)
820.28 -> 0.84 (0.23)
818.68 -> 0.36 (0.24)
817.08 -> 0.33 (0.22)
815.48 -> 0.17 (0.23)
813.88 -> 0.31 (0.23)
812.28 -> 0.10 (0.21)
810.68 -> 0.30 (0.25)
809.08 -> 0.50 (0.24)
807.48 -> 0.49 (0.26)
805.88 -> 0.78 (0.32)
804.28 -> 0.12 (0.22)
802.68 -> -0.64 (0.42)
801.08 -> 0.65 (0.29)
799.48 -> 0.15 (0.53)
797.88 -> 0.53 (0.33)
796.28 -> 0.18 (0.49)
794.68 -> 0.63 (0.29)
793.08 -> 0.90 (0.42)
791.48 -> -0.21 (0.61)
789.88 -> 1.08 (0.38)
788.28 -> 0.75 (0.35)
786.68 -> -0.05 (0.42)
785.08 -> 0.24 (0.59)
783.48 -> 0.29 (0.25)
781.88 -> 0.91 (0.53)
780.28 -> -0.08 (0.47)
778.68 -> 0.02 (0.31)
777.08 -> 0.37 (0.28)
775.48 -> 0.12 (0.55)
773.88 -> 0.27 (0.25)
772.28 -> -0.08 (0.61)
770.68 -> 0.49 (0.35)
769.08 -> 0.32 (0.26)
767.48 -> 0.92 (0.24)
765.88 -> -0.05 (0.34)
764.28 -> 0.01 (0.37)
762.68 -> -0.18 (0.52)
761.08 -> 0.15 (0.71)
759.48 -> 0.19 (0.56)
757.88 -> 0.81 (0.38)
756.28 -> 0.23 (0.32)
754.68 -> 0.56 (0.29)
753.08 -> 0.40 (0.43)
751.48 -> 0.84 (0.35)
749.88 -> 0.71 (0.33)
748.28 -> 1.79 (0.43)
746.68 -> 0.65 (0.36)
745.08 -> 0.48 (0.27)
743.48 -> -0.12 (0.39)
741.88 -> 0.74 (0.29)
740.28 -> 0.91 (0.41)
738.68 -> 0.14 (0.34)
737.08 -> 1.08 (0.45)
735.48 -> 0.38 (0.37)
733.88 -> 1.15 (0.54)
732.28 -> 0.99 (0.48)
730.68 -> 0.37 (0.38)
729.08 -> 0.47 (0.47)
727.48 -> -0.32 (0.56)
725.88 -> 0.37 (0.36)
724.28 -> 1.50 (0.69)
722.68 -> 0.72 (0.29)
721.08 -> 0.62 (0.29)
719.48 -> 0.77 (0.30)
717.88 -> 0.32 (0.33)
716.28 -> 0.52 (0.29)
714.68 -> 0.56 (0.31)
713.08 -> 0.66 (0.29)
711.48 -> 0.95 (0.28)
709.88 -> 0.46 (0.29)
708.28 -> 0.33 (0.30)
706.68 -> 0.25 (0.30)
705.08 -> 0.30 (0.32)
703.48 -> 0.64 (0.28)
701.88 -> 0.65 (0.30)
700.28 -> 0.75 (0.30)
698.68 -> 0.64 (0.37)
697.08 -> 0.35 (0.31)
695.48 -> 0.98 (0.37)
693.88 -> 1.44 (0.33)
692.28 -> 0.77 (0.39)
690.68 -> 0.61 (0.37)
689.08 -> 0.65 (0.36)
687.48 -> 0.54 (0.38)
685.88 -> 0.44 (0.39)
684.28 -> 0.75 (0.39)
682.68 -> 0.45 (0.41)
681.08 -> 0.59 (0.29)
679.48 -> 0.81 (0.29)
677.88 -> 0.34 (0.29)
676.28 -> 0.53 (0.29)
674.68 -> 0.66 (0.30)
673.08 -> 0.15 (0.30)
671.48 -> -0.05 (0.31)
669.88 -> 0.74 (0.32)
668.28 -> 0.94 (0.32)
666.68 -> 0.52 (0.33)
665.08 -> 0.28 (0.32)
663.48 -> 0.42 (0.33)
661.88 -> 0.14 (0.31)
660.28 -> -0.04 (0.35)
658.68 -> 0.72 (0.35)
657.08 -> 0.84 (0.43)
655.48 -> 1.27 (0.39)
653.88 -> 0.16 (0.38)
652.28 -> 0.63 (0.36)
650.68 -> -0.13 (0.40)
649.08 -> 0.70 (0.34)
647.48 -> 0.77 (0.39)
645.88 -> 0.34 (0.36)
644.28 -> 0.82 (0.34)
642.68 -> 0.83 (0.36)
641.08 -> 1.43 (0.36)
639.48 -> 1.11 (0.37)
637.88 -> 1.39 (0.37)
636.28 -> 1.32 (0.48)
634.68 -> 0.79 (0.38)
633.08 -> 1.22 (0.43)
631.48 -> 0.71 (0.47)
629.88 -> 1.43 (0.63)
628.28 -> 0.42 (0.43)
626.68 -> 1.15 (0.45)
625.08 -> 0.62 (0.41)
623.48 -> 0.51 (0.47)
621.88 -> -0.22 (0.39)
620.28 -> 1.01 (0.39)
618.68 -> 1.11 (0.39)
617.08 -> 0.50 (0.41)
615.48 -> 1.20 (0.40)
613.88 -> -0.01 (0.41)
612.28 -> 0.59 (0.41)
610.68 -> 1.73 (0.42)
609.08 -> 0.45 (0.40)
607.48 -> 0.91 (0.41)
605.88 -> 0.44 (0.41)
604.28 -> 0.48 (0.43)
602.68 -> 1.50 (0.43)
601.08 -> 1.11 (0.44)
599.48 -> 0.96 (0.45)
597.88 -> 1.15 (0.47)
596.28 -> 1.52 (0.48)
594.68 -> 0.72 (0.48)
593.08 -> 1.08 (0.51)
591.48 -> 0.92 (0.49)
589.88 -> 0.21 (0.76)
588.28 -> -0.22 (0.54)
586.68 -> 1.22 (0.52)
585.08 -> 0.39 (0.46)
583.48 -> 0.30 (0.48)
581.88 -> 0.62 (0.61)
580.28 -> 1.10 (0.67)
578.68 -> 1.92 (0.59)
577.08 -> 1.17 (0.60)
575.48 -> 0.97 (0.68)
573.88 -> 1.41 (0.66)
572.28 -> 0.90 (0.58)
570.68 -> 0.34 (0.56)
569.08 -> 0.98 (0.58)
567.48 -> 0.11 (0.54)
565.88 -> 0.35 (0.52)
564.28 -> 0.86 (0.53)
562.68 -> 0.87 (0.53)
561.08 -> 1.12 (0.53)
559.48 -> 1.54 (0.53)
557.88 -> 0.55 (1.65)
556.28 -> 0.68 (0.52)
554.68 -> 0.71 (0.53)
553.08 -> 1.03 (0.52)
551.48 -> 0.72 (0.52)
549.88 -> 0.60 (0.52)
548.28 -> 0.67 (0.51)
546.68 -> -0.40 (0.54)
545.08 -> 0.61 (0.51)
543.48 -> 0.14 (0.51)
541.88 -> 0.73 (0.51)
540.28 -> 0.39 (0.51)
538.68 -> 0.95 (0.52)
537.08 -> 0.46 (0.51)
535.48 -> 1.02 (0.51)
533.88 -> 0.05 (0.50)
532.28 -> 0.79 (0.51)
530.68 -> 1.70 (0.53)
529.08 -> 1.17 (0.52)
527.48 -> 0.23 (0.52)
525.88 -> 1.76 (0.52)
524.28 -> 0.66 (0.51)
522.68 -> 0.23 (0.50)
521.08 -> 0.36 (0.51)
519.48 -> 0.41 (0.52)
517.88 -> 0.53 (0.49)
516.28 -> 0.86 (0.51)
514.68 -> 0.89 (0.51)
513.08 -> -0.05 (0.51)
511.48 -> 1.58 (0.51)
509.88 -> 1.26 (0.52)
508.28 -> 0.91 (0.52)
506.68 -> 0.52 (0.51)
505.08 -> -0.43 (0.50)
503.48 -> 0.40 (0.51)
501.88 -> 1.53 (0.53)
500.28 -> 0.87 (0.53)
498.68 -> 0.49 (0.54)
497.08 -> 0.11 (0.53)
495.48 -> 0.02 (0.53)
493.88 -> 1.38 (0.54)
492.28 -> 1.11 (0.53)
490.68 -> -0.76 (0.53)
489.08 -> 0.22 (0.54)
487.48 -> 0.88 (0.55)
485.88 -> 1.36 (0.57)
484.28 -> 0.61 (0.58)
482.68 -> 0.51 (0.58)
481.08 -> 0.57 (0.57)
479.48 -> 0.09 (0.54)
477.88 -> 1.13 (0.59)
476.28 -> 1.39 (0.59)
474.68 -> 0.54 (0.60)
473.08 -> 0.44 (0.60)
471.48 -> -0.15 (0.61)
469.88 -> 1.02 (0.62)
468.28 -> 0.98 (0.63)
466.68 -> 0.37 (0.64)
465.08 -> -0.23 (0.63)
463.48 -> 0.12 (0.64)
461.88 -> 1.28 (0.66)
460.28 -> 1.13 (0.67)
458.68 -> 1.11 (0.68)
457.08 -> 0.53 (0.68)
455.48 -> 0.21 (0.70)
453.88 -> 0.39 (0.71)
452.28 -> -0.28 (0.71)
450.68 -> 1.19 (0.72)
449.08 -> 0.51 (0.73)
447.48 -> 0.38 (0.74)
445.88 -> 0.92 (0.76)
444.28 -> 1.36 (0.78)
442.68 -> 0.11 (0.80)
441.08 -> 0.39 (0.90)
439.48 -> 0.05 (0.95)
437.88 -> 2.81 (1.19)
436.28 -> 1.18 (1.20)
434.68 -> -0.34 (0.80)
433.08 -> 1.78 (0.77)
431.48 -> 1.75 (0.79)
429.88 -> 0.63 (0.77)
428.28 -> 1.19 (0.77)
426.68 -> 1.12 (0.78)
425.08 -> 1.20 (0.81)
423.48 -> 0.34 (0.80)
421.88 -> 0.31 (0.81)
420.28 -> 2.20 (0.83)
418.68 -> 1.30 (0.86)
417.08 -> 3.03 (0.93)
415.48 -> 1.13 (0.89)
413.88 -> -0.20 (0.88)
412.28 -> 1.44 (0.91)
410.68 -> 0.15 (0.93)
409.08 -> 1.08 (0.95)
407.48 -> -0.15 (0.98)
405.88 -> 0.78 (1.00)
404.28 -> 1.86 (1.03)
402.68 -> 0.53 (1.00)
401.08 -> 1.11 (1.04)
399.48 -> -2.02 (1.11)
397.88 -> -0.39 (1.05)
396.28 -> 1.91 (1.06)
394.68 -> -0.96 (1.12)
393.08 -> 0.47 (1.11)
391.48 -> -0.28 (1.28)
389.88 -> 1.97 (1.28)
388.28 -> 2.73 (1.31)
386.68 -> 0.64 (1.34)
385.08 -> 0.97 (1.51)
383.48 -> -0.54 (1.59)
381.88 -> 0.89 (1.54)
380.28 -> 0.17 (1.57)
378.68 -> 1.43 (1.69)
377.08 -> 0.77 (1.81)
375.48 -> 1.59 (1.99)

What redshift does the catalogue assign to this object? 1.29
